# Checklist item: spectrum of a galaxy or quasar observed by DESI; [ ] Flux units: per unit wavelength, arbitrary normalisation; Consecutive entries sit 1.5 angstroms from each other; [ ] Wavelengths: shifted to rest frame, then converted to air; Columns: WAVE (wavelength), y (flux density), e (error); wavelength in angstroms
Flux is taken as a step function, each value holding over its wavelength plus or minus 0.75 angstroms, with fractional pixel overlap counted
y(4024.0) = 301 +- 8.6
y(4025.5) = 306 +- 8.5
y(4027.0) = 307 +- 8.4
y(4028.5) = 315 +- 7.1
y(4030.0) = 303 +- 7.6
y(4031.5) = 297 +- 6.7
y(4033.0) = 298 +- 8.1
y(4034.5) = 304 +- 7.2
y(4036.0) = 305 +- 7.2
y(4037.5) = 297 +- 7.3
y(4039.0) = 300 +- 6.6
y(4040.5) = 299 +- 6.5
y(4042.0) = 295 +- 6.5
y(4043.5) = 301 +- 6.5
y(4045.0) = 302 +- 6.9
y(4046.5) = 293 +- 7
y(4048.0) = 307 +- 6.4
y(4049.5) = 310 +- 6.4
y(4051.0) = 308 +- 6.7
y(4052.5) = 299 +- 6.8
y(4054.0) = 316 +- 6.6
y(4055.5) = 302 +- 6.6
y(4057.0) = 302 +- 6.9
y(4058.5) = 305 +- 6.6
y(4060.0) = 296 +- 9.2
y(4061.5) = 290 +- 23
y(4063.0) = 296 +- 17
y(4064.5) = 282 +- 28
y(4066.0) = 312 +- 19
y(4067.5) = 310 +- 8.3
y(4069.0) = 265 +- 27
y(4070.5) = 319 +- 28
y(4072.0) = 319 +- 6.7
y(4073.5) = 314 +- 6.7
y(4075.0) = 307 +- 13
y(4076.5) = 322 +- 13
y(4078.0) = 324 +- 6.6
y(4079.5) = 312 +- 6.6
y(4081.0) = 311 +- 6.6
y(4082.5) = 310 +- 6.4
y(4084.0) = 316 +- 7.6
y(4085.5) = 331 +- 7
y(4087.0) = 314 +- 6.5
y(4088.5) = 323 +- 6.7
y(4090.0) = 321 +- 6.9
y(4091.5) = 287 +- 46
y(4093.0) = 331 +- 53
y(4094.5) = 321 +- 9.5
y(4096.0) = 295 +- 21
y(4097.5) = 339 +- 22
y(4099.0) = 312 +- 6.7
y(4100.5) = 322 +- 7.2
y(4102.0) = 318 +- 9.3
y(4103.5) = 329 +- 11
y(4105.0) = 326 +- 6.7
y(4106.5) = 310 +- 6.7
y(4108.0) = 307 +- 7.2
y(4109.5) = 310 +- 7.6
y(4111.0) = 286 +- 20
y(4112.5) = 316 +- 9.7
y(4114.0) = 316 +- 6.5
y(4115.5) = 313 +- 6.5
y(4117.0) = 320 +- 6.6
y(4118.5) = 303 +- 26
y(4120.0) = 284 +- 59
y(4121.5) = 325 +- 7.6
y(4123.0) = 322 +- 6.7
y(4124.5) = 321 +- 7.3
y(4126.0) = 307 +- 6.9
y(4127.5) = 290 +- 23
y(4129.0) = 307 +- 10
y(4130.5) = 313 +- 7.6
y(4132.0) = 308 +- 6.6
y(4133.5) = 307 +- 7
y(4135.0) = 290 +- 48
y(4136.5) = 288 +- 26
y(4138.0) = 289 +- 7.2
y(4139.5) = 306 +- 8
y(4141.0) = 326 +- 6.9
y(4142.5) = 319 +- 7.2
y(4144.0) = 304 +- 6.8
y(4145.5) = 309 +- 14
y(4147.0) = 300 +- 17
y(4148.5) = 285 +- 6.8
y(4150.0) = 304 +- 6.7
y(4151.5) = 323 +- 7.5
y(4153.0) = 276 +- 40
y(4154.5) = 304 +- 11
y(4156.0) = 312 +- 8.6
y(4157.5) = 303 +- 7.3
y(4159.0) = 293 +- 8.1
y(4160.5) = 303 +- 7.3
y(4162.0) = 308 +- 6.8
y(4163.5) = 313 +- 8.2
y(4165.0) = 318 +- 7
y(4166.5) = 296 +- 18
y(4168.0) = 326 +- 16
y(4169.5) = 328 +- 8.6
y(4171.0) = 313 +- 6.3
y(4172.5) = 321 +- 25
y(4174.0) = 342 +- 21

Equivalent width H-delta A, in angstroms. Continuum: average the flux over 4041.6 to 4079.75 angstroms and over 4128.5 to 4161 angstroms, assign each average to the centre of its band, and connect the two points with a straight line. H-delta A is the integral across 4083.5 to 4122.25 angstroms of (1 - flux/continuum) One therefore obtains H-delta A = -1.4 angstroms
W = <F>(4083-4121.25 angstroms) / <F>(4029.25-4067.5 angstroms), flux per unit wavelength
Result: 1.0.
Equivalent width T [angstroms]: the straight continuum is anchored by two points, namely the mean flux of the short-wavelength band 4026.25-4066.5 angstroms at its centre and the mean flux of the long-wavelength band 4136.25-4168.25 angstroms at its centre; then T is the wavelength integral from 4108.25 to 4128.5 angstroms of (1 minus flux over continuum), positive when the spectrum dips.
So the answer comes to -0.33 angstroms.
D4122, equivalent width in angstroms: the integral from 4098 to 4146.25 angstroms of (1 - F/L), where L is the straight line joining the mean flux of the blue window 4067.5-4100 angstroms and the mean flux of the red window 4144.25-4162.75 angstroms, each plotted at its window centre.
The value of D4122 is -0.4 angstroms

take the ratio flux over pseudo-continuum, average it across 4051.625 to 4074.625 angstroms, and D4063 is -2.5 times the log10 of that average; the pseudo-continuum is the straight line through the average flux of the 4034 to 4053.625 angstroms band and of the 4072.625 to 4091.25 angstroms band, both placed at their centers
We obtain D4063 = 0.03 mag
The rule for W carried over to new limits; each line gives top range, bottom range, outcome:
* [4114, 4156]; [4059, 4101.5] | 0.98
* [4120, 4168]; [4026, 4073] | 1.01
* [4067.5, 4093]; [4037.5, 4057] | 1.03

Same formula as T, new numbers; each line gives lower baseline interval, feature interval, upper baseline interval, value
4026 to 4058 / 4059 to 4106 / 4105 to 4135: -0.9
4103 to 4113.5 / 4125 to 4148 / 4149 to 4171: 0.4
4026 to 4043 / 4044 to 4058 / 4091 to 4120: 0.0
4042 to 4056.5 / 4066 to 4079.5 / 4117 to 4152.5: -0.3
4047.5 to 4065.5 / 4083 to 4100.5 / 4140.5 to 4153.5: -0.8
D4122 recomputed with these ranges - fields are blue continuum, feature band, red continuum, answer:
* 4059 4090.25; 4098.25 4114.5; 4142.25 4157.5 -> -0.4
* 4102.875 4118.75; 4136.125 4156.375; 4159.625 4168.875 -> 0.5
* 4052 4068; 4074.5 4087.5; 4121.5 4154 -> -0.6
